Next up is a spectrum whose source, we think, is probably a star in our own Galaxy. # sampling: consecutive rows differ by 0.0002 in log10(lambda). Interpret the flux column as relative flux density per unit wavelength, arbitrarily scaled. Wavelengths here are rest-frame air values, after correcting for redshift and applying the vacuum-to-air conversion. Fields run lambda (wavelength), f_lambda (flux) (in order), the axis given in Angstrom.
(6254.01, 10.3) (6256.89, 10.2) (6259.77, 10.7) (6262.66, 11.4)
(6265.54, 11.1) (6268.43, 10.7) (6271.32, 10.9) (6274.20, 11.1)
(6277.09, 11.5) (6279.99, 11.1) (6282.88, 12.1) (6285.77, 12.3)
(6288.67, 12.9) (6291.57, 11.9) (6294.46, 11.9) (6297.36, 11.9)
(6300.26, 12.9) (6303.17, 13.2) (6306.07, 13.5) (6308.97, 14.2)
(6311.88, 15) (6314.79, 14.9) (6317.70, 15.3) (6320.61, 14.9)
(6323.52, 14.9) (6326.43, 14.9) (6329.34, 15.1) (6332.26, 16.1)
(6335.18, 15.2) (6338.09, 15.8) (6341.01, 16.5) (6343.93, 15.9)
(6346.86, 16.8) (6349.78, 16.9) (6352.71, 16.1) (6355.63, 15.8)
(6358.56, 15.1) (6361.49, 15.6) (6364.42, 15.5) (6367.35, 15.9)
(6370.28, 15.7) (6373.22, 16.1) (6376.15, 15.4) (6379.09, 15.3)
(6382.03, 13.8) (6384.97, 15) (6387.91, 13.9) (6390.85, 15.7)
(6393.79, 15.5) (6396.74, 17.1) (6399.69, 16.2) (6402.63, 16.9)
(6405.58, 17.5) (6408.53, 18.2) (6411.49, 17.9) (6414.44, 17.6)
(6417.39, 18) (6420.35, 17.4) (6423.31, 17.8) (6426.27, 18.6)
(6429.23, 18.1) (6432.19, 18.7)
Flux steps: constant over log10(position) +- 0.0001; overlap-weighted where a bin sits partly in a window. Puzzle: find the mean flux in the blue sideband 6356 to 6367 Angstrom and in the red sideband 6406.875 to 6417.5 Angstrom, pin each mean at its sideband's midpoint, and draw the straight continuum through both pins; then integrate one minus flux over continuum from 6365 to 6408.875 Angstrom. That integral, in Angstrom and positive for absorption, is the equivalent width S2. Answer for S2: 2.34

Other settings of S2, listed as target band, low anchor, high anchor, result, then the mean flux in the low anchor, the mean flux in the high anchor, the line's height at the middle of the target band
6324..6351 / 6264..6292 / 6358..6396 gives -4.0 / 11.5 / 15.3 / 13.8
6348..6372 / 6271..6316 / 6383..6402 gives -2.0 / 12.6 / 15.6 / 14.6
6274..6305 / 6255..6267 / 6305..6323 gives 1.8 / 10.8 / 14.7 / 12.9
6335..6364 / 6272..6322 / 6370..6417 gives -2.6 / 12.9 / 16.2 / 14.7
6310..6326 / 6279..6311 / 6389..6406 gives -1.8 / 12.6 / 16.4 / 13.4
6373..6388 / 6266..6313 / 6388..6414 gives 0.9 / 12.3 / 16.7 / 15.9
